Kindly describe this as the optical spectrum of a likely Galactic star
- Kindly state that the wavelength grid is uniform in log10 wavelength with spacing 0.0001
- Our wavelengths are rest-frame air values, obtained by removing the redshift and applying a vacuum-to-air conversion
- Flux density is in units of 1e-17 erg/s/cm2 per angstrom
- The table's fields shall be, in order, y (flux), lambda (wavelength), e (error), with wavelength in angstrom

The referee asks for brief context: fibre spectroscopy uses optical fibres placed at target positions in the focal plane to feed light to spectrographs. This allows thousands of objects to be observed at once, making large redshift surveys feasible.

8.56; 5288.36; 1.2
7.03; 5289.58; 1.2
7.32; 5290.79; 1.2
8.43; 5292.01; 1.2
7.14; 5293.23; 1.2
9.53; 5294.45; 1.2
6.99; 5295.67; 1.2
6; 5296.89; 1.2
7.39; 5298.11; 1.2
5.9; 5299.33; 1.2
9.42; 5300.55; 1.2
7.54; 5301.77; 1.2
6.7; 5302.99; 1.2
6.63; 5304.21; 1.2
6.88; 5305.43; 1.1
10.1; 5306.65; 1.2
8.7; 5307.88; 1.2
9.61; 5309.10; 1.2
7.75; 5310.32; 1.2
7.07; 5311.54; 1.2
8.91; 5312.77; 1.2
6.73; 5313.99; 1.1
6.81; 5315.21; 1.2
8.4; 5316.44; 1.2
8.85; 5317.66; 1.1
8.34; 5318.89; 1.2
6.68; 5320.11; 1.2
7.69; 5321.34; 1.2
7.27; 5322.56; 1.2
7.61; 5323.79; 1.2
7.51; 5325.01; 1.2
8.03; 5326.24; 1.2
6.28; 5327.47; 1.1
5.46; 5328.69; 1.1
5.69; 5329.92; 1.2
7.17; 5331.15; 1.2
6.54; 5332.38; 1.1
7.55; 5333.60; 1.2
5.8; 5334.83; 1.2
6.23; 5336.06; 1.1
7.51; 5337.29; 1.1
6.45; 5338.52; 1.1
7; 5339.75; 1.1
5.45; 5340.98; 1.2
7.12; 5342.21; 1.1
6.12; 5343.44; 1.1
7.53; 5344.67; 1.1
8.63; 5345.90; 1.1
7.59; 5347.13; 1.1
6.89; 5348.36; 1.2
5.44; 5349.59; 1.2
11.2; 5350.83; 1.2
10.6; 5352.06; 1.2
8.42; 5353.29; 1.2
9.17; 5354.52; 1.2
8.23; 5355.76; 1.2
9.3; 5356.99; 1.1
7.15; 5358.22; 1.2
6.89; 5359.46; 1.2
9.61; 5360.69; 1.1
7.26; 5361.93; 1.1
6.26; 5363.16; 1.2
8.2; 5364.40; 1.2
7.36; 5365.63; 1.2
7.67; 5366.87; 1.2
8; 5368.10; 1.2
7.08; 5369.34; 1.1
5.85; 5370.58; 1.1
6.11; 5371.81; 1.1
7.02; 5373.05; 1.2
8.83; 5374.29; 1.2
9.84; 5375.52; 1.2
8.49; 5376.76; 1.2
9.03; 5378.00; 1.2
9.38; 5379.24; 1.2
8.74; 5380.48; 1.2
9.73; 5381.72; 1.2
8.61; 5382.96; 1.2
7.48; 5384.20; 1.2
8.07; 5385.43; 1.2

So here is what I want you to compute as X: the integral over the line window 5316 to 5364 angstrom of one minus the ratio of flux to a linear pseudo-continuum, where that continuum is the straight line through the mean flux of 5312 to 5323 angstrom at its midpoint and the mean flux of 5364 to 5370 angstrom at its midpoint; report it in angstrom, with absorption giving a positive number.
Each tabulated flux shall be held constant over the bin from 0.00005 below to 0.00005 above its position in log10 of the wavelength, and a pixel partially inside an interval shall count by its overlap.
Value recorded 1.4 angstrom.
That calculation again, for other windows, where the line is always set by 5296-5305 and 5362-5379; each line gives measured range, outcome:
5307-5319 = -1.6 angstrom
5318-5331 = 0.3 angstrom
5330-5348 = 1.3 angstrom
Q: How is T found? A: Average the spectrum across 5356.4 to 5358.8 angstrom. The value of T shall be 8.24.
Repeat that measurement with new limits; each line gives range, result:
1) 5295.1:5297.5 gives 6.49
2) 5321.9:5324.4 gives 7.46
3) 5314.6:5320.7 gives 7.82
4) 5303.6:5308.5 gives 8.08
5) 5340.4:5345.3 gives 6.57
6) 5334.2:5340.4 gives 6.59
